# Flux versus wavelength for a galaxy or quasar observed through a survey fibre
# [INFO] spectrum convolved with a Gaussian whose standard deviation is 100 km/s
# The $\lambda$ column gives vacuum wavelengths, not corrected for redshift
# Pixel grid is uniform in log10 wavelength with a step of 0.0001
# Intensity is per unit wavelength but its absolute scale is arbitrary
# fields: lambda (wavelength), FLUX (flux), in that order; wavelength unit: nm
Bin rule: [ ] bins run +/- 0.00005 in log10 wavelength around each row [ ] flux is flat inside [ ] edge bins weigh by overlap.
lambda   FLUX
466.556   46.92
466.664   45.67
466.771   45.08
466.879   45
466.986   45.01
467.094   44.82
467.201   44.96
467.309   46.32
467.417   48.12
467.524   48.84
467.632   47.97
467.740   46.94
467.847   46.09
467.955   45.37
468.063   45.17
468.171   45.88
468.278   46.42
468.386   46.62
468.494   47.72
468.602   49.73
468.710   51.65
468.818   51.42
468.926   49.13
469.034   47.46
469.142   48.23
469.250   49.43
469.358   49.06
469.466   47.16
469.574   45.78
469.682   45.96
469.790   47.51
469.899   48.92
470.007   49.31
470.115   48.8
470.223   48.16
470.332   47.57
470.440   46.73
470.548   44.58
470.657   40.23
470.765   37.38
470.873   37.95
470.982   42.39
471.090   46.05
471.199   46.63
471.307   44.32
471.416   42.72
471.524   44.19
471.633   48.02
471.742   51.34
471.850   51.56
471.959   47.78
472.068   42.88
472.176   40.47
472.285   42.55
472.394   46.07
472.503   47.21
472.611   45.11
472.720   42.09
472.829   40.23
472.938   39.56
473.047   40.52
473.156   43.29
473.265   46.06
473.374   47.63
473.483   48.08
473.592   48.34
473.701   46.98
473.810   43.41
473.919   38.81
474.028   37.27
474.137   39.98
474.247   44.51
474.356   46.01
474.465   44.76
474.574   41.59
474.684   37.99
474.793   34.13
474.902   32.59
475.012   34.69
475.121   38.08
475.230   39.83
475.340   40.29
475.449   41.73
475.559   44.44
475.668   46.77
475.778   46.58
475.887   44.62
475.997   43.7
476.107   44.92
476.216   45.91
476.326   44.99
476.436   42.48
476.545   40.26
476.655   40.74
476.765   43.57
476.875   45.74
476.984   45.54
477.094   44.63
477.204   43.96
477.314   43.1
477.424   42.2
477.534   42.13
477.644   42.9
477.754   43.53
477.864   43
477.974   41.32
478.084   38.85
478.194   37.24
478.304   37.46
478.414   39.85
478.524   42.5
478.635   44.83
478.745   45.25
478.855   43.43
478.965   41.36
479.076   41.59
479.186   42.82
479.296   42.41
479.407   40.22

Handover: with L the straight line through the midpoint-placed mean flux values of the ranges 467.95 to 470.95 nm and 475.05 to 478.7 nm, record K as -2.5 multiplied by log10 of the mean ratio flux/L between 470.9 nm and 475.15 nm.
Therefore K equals 0.04 mag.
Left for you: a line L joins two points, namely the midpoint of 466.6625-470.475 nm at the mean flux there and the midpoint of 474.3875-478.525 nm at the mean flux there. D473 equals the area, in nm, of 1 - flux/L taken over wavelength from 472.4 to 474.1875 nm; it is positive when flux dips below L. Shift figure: 0.02 nm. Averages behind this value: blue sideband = 47.4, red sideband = 41.8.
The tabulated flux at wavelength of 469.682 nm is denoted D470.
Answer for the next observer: 45.96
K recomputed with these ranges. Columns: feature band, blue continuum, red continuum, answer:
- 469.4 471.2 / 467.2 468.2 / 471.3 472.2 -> 0.024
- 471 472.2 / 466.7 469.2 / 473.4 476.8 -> -0.034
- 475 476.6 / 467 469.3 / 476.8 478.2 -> 0.021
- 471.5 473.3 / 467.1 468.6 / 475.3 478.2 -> 0.008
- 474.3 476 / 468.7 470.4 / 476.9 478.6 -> 0.075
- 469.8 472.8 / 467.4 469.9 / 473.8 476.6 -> 0.000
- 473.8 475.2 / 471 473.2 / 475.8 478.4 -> 0.112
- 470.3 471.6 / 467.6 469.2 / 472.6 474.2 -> 0.048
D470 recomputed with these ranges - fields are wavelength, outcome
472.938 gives 39.56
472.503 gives 47.21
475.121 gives 38.08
